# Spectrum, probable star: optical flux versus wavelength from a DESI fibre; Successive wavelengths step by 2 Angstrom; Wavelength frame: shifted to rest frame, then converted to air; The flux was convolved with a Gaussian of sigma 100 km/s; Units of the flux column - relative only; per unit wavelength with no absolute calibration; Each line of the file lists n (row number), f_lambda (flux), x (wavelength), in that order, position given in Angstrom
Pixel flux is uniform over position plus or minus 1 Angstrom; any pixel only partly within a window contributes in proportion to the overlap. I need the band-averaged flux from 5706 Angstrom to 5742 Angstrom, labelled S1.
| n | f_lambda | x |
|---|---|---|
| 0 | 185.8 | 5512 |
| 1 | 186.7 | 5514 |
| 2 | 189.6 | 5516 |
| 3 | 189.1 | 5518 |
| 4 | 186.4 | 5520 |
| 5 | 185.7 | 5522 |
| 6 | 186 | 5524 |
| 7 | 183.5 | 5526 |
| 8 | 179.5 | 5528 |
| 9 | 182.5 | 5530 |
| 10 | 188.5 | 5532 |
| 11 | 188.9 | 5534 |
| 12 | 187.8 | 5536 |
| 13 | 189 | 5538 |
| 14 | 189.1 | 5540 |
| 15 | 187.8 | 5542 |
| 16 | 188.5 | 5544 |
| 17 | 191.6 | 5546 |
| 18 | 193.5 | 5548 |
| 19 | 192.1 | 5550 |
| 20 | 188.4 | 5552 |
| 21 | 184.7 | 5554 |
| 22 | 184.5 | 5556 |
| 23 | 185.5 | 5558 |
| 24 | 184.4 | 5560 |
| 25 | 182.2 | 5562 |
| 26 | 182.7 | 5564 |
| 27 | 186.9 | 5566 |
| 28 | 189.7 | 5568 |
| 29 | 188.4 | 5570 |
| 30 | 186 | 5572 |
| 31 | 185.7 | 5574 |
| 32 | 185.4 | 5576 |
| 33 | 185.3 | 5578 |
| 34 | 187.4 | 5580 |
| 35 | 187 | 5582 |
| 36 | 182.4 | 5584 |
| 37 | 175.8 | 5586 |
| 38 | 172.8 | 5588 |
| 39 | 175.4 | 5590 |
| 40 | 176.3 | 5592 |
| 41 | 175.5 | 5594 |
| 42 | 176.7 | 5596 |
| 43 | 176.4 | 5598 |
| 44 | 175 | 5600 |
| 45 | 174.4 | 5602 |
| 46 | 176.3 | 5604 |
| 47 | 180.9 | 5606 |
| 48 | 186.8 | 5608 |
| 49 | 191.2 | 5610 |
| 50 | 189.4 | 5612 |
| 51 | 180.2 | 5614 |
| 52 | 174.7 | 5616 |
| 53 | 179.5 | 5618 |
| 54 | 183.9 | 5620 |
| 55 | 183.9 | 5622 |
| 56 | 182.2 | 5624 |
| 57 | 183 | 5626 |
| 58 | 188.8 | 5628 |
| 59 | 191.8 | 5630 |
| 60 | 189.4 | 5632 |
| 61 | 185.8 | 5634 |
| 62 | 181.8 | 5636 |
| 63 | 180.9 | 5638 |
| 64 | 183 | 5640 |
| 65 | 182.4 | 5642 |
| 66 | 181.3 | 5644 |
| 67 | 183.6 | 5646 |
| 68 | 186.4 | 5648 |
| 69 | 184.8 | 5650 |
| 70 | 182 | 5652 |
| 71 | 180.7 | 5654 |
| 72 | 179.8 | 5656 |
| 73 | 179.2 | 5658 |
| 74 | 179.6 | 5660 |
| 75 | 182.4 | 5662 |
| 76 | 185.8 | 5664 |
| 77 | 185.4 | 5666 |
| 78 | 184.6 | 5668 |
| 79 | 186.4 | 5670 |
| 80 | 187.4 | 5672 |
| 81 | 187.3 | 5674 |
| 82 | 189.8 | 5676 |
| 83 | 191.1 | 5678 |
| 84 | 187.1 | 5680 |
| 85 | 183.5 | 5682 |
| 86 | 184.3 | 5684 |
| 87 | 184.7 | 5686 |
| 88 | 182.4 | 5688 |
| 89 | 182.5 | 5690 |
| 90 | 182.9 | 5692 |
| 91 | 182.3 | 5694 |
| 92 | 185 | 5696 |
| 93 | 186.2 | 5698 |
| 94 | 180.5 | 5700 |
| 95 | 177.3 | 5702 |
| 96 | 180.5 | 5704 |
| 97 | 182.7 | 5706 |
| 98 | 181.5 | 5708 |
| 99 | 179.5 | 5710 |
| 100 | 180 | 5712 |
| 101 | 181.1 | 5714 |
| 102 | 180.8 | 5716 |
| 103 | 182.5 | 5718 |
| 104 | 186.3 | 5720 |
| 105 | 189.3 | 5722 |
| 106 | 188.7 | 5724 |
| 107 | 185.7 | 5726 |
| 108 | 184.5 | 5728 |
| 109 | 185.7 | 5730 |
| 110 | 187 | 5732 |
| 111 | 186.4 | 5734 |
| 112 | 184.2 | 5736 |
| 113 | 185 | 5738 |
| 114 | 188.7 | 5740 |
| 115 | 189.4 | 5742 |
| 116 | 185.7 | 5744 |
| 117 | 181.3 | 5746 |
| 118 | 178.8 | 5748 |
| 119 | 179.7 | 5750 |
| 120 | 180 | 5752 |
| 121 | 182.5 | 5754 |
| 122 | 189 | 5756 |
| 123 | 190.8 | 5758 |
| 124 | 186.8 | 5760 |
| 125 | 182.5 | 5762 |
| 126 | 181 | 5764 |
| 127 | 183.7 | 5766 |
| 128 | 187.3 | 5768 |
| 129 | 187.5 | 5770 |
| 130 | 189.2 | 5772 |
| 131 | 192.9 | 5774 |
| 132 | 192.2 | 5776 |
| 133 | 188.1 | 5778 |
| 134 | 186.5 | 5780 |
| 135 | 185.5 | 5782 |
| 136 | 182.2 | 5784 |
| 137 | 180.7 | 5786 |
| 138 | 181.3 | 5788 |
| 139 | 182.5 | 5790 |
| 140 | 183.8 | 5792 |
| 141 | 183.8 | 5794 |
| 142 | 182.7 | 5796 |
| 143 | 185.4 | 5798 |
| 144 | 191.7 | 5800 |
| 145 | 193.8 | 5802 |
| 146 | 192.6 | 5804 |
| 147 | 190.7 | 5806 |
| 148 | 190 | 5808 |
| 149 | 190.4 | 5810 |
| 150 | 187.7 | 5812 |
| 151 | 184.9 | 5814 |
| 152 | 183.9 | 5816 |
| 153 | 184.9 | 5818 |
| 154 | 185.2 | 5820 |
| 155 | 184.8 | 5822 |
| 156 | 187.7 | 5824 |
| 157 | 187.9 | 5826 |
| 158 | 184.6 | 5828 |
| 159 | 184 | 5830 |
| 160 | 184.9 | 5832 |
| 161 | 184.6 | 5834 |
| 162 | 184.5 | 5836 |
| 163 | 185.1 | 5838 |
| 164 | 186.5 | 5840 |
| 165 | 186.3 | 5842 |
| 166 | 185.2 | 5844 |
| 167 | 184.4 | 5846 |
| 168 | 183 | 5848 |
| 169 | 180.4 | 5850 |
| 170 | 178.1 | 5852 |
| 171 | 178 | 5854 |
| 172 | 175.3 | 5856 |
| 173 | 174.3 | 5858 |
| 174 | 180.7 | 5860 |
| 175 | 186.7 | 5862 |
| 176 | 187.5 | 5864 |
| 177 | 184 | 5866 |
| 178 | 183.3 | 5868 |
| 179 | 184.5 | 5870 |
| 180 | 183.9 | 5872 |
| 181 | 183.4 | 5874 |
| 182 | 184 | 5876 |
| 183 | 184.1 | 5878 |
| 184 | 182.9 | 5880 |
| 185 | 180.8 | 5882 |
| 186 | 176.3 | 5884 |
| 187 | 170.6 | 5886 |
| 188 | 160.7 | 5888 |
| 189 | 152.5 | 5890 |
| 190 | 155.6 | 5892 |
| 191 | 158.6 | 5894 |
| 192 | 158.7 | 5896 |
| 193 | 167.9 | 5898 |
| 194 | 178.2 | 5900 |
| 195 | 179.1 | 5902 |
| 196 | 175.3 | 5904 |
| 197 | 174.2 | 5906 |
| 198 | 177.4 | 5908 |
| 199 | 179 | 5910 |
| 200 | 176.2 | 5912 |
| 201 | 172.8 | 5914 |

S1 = 185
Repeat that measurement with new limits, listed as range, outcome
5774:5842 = 186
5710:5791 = 185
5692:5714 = 182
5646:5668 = 183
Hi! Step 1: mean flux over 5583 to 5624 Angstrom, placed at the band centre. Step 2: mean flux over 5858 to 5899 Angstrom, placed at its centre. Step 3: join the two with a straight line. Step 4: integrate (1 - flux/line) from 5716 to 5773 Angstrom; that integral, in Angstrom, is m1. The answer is -2.5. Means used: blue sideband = 179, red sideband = 175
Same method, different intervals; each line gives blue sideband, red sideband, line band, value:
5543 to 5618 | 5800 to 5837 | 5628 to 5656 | 0.0 Angstrom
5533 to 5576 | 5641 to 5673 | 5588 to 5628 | 1.1 Angstrom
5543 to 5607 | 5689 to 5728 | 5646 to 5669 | 0.0 Angstrom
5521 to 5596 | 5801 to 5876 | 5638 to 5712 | 0.6 Angstrom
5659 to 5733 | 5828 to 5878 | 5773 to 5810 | -0.7 Angstrom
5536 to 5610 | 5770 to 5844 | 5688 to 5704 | 0.3 Angstrom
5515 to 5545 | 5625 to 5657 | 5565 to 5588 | 0.1 Angstrom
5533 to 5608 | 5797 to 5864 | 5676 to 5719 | 0.4 Angstrom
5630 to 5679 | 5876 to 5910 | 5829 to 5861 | -1.5 Angstrom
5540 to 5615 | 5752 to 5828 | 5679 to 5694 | 0.1 Angstrom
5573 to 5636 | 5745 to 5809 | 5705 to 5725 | 0.1 Angstrom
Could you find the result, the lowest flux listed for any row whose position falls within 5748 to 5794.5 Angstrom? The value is 178.8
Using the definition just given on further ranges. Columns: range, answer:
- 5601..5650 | 174.4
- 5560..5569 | 182.2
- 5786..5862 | 174.3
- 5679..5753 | 177.3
